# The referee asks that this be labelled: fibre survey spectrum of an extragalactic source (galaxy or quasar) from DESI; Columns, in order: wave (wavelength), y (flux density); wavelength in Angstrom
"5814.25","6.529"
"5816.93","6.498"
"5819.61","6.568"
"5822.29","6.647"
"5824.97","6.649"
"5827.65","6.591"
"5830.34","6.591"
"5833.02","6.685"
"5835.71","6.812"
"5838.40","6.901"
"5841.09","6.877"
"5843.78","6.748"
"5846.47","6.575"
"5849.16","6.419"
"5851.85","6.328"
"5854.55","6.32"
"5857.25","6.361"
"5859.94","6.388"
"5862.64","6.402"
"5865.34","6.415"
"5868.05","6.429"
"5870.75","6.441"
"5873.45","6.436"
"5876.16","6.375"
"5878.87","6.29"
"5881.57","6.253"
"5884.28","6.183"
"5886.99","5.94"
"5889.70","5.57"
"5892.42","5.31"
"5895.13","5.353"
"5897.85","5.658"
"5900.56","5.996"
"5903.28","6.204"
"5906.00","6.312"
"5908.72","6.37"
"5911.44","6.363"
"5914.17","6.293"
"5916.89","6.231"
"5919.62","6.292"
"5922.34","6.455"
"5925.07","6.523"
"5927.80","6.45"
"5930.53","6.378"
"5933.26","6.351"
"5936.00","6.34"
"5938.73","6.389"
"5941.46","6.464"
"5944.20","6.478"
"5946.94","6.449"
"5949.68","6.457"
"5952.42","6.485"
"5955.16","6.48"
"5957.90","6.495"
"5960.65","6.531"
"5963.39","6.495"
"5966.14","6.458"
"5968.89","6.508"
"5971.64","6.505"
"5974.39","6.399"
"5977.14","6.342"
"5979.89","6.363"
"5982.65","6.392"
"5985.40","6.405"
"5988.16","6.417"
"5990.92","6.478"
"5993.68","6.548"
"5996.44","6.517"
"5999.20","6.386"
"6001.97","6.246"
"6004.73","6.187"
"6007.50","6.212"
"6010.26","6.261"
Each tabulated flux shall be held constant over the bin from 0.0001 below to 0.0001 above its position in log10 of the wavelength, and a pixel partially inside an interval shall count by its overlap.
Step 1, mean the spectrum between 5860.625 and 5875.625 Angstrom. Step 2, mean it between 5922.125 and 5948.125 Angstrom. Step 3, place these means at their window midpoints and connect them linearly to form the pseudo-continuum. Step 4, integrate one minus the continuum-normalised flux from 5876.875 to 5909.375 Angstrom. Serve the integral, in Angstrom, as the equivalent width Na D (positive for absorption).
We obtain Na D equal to 2.4 Angstrom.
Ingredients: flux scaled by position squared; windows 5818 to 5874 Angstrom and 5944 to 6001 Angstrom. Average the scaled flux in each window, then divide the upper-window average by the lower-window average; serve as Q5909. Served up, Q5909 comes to 1.03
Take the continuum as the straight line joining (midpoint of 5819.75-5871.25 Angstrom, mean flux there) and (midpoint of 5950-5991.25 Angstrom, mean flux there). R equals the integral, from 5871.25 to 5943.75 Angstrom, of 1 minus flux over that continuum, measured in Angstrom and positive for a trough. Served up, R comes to 3.5 Angstrom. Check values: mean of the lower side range 6.56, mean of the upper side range 6.45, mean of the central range 6.19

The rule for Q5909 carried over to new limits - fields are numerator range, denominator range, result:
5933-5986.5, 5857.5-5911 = 1.08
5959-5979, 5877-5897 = 1.14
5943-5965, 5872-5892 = 1.09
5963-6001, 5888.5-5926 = 1.09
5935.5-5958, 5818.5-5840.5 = 1.00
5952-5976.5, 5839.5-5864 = 1.04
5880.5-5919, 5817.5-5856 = 0.93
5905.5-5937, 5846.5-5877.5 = 1.01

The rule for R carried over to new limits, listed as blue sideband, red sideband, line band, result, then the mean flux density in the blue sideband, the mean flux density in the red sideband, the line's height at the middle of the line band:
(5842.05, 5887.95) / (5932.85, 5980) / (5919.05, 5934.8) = 0.0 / 6.38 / 6.45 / 6.43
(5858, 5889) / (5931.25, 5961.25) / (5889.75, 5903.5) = 1.5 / 6.31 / 6.44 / 6.35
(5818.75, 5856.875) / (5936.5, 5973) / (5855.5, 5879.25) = 0.7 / 6.62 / 6.47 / 6.58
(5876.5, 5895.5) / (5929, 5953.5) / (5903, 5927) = -0.7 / 5.9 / 6.42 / 6.17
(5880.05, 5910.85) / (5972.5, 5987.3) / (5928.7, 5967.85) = -1.4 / 5.94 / 6.39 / 6.22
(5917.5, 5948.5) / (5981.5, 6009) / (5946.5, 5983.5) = -0.4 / 6.41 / 6.38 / 6.39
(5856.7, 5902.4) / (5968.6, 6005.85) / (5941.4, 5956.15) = -0.4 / 6.1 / 6.41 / 6.3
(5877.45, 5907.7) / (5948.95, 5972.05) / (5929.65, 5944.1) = -0.2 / 5.92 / 6.49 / 6.29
